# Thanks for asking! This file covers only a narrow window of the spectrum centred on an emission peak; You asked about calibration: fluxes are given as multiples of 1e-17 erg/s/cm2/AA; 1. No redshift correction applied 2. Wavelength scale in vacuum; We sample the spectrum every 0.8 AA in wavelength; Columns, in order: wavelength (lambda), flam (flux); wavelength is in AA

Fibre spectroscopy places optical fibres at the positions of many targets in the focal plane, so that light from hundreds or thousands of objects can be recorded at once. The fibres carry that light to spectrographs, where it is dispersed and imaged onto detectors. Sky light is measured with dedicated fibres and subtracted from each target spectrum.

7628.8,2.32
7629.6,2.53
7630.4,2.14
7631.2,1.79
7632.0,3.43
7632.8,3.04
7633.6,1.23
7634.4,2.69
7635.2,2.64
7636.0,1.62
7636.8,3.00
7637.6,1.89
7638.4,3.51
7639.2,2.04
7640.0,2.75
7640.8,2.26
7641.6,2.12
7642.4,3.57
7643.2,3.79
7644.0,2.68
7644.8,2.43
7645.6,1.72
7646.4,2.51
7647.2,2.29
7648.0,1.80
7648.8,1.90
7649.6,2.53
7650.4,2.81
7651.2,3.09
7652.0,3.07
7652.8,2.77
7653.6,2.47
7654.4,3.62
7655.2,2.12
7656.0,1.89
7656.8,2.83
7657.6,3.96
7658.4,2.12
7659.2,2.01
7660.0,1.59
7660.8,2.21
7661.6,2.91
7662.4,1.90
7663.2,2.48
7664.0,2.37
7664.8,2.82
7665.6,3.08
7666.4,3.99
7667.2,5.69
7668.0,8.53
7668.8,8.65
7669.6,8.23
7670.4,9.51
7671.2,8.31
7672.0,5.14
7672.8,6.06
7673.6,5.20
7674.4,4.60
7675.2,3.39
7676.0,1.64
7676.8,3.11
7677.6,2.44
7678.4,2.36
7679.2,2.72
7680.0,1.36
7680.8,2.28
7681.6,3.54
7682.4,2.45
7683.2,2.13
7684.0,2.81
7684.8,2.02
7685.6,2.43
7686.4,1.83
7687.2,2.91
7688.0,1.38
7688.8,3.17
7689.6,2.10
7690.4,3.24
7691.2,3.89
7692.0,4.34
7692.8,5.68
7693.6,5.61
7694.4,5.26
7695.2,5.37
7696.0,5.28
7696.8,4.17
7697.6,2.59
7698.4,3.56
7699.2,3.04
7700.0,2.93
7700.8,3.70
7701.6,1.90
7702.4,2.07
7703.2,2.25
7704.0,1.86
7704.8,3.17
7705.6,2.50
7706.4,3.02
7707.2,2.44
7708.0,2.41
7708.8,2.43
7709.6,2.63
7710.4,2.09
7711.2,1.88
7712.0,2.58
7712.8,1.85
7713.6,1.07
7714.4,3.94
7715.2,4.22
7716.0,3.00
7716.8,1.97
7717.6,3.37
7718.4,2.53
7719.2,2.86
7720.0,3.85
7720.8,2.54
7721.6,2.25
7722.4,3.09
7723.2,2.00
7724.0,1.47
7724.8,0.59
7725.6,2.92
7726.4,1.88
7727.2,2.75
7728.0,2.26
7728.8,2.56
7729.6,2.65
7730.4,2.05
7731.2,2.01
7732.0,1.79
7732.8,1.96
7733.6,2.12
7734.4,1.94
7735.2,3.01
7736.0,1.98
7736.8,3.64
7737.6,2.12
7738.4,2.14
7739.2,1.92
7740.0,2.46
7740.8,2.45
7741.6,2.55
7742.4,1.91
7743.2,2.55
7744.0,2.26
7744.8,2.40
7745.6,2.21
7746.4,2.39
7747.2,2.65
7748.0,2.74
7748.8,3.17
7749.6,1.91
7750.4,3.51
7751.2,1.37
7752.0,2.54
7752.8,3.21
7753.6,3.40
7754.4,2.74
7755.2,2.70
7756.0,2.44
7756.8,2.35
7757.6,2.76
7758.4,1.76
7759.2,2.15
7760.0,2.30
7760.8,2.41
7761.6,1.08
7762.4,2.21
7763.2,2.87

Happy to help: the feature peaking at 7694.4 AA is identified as [N II] 6583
